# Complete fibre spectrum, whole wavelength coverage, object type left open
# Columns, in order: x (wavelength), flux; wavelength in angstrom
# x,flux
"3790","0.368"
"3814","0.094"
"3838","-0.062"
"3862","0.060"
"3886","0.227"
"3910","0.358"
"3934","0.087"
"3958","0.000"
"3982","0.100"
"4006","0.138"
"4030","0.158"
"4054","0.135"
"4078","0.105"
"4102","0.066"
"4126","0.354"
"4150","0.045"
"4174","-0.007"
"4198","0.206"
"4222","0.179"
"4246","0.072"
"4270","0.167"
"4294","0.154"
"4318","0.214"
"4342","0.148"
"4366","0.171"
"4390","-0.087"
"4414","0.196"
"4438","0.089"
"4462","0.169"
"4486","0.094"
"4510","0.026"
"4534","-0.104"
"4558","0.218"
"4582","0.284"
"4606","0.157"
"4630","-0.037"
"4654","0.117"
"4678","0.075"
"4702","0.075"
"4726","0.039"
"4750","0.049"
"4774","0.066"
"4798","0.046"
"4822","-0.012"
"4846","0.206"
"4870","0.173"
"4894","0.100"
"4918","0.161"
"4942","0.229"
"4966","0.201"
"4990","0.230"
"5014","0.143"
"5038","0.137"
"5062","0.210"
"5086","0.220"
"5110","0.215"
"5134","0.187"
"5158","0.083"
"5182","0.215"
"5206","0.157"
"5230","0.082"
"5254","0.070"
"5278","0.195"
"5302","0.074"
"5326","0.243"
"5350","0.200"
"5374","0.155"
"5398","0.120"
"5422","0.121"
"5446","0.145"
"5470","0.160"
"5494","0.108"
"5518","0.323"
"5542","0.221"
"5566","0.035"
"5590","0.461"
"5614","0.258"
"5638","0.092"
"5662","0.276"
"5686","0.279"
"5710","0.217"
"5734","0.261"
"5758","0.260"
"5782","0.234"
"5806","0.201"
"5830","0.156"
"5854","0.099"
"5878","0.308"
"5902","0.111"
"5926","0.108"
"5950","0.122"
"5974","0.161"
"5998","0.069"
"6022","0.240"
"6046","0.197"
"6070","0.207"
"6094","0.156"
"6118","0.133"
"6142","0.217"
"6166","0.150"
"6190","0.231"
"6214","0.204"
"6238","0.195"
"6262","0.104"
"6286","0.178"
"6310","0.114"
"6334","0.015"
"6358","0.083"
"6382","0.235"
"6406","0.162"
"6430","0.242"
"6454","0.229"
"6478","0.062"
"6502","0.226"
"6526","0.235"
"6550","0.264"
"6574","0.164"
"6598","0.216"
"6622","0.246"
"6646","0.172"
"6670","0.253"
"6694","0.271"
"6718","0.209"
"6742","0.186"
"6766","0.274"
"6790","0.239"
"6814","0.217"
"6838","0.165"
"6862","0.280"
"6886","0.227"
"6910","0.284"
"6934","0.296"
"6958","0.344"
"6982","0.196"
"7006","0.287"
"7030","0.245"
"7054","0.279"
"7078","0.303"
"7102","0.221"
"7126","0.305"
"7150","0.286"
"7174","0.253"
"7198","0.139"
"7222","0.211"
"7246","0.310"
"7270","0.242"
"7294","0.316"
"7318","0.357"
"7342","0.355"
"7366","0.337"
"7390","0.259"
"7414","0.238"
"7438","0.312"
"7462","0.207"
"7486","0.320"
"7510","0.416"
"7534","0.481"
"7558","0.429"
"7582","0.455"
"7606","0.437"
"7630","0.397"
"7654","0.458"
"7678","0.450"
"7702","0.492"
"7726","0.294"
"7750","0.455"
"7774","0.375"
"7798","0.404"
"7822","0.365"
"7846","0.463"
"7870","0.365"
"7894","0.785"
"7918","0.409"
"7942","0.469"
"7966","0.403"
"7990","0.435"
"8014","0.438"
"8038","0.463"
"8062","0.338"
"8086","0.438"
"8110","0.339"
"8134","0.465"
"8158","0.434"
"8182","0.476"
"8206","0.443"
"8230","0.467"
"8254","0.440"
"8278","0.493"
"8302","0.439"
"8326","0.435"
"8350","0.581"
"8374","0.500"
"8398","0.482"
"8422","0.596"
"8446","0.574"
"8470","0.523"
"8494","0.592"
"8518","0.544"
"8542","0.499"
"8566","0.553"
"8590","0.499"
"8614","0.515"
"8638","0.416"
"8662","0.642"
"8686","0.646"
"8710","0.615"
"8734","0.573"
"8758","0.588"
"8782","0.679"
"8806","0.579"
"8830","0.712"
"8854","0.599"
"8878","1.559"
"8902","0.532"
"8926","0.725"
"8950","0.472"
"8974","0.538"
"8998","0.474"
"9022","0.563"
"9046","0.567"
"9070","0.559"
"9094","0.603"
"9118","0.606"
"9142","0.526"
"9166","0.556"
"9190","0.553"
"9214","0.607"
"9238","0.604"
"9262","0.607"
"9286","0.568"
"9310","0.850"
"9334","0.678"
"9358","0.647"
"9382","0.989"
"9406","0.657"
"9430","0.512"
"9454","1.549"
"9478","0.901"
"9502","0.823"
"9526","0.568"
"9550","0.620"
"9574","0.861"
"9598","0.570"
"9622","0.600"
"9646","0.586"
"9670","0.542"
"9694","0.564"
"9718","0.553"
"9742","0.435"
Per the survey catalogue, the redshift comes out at 0.88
